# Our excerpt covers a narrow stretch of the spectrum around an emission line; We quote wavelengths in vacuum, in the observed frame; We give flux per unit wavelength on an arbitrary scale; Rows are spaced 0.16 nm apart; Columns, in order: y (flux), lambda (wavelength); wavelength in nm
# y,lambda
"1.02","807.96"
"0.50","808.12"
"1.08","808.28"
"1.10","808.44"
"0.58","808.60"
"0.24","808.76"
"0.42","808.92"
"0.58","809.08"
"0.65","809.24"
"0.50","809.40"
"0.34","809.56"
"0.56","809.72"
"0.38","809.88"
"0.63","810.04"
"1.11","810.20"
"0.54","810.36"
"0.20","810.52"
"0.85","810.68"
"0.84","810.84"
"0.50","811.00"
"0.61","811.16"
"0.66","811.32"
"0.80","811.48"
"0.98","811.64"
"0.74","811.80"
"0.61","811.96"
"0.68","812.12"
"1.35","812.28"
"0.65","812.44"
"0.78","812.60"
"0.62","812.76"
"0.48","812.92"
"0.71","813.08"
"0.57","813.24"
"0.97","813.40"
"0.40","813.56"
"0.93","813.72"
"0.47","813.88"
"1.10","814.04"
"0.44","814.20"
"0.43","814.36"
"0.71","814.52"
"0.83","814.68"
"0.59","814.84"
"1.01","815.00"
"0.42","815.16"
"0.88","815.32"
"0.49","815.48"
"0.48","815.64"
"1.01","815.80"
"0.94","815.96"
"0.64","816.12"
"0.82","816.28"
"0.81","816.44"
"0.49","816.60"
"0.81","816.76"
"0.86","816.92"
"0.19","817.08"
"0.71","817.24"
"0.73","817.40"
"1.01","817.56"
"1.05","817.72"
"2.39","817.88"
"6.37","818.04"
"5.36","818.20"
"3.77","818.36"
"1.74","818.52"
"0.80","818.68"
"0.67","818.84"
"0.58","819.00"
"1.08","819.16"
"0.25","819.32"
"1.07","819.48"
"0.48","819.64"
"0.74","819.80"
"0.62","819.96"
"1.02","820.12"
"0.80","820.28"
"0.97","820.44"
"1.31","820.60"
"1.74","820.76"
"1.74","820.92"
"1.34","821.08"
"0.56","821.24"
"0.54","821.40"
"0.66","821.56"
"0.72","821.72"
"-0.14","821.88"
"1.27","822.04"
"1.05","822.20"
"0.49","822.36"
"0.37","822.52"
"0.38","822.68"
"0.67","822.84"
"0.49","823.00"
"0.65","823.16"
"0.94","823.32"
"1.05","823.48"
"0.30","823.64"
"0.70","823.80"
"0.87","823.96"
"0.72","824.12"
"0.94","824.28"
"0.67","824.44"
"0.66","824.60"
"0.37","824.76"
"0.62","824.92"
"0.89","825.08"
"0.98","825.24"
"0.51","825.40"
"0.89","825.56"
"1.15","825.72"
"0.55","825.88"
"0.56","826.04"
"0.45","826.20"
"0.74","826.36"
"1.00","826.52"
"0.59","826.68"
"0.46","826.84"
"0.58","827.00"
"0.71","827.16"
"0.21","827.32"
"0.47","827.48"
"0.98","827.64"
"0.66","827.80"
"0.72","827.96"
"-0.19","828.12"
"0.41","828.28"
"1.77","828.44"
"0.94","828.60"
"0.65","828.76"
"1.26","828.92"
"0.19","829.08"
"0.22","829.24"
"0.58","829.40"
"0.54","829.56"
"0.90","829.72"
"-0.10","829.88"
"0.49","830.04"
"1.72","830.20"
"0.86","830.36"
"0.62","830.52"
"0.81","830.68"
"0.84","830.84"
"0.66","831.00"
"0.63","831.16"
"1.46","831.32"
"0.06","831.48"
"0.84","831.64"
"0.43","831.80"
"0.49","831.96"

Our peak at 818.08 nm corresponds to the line Halpha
